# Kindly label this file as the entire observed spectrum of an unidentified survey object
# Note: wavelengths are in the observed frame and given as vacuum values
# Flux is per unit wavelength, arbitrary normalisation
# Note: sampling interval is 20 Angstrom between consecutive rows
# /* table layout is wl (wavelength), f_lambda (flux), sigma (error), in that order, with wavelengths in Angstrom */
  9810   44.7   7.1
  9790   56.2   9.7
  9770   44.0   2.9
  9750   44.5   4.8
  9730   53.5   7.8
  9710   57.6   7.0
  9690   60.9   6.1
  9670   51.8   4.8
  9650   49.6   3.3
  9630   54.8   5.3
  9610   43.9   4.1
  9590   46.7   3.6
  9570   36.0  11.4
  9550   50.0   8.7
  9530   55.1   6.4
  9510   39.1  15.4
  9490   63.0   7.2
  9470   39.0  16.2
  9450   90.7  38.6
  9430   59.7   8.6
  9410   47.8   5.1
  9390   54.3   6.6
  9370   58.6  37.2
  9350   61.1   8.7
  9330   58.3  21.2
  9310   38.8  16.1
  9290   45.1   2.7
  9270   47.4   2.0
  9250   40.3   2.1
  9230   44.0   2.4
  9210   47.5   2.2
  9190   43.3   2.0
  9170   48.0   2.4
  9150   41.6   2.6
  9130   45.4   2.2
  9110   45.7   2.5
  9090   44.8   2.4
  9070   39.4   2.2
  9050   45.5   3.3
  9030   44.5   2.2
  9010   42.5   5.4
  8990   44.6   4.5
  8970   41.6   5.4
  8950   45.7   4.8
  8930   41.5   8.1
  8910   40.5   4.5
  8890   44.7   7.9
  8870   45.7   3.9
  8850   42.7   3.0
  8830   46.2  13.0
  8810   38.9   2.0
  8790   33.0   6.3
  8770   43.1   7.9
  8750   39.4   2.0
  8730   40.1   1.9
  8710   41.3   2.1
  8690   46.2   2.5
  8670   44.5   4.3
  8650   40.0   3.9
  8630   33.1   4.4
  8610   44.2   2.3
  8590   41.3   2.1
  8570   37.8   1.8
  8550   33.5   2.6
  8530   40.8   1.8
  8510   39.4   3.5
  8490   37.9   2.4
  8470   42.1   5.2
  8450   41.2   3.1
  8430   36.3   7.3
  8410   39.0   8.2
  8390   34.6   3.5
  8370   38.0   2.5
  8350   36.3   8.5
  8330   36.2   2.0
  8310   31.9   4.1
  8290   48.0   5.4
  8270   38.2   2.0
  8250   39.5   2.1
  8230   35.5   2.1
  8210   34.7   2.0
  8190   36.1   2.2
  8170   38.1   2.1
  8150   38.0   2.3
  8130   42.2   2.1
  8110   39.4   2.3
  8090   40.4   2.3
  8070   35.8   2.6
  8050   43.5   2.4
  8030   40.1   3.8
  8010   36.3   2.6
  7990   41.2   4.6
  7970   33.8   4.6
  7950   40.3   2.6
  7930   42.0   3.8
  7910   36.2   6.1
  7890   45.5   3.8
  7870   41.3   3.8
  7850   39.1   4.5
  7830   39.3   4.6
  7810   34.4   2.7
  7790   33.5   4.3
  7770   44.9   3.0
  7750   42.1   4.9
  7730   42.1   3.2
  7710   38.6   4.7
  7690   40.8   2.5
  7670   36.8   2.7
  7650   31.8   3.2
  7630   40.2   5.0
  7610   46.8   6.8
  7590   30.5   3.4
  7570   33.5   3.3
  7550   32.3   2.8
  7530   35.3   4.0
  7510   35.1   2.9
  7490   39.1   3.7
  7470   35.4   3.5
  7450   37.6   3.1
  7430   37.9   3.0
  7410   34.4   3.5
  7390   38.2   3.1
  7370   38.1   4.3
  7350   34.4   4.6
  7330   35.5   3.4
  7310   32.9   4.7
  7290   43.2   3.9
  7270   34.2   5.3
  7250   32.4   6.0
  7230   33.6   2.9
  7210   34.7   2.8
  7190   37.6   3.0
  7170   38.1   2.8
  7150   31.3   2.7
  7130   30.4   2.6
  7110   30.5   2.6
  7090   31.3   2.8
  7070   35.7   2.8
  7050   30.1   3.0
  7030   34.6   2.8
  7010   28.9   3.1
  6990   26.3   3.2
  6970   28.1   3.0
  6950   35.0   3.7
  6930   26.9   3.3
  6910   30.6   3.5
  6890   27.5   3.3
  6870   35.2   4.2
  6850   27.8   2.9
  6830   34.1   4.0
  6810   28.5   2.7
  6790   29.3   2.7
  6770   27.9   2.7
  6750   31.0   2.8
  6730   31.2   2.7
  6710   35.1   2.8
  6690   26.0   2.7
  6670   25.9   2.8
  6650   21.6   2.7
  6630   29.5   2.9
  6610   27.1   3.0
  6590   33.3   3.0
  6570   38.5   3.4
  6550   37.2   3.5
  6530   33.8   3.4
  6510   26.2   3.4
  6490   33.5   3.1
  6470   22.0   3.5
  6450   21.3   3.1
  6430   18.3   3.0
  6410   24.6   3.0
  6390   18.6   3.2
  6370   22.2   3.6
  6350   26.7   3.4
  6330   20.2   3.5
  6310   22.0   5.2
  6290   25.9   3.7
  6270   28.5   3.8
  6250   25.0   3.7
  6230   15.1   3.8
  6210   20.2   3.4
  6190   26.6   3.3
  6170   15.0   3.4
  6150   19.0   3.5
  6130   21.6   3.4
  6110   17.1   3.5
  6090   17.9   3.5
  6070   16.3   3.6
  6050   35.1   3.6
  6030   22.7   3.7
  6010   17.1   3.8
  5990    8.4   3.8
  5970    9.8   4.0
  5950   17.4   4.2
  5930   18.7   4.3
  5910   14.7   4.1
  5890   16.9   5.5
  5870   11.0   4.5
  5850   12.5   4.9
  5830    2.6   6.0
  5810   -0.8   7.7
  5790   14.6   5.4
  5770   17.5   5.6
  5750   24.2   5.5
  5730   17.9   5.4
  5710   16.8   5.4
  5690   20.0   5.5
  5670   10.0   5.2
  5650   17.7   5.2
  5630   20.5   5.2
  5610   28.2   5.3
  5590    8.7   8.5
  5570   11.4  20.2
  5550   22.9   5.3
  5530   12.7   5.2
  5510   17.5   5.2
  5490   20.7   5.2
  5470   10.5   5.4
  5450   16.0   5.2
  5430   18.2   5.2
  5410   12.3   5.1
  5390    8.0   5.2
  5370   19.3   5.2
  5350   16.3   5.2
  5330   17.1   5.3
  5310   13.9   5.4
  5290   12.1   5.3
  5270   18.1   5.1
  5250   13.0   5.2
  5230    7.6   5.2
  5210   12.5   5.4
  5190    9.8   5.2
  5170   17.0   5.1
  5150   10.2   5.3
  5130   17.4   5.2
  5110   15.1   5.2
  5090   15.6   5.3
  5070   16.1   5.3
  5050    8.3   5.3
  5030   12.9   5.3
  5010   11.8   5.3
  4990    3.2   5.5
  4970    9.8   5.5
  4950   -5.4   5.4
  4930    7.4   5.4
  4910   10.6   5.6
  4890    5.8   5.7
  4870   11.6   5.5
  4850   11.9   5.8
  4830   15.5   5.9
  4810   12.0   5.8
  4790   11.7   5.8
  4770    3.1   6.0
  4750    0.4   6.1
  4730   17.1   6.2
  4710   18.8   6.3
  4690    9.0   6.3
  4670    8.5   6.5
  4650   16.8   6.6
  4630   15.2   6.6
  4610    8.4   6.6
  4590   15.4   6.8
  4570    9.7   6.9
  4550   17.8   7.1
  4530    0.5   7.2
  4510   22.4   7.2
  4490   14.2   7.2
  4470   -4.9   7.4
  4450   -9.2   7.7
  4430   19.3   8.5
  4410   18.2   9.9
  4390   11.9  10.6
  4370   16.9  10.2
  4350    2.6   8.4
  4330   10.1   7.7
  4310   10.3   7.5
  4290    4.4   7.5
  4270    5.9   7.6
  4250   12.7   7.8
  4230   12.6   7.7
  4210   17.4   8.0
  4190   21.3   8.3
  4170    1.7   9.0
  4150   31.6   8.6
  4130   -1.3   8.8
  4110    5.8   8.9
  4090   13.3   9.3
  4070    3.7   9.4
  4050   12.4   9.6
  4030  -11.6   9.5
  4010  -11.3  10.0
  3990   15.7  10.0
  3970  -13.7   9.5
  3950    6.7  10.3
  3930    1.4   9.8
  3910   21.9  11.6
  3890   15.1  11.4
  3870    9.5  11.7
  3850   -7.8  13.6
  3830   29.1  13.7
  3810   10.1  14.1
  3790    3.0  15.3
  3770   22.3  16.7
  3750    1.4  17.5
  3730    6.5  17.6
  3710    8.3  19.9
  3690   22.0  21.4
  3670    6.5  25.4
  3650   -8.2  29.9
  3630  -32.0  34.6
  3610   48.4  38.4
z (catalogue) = 0.62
